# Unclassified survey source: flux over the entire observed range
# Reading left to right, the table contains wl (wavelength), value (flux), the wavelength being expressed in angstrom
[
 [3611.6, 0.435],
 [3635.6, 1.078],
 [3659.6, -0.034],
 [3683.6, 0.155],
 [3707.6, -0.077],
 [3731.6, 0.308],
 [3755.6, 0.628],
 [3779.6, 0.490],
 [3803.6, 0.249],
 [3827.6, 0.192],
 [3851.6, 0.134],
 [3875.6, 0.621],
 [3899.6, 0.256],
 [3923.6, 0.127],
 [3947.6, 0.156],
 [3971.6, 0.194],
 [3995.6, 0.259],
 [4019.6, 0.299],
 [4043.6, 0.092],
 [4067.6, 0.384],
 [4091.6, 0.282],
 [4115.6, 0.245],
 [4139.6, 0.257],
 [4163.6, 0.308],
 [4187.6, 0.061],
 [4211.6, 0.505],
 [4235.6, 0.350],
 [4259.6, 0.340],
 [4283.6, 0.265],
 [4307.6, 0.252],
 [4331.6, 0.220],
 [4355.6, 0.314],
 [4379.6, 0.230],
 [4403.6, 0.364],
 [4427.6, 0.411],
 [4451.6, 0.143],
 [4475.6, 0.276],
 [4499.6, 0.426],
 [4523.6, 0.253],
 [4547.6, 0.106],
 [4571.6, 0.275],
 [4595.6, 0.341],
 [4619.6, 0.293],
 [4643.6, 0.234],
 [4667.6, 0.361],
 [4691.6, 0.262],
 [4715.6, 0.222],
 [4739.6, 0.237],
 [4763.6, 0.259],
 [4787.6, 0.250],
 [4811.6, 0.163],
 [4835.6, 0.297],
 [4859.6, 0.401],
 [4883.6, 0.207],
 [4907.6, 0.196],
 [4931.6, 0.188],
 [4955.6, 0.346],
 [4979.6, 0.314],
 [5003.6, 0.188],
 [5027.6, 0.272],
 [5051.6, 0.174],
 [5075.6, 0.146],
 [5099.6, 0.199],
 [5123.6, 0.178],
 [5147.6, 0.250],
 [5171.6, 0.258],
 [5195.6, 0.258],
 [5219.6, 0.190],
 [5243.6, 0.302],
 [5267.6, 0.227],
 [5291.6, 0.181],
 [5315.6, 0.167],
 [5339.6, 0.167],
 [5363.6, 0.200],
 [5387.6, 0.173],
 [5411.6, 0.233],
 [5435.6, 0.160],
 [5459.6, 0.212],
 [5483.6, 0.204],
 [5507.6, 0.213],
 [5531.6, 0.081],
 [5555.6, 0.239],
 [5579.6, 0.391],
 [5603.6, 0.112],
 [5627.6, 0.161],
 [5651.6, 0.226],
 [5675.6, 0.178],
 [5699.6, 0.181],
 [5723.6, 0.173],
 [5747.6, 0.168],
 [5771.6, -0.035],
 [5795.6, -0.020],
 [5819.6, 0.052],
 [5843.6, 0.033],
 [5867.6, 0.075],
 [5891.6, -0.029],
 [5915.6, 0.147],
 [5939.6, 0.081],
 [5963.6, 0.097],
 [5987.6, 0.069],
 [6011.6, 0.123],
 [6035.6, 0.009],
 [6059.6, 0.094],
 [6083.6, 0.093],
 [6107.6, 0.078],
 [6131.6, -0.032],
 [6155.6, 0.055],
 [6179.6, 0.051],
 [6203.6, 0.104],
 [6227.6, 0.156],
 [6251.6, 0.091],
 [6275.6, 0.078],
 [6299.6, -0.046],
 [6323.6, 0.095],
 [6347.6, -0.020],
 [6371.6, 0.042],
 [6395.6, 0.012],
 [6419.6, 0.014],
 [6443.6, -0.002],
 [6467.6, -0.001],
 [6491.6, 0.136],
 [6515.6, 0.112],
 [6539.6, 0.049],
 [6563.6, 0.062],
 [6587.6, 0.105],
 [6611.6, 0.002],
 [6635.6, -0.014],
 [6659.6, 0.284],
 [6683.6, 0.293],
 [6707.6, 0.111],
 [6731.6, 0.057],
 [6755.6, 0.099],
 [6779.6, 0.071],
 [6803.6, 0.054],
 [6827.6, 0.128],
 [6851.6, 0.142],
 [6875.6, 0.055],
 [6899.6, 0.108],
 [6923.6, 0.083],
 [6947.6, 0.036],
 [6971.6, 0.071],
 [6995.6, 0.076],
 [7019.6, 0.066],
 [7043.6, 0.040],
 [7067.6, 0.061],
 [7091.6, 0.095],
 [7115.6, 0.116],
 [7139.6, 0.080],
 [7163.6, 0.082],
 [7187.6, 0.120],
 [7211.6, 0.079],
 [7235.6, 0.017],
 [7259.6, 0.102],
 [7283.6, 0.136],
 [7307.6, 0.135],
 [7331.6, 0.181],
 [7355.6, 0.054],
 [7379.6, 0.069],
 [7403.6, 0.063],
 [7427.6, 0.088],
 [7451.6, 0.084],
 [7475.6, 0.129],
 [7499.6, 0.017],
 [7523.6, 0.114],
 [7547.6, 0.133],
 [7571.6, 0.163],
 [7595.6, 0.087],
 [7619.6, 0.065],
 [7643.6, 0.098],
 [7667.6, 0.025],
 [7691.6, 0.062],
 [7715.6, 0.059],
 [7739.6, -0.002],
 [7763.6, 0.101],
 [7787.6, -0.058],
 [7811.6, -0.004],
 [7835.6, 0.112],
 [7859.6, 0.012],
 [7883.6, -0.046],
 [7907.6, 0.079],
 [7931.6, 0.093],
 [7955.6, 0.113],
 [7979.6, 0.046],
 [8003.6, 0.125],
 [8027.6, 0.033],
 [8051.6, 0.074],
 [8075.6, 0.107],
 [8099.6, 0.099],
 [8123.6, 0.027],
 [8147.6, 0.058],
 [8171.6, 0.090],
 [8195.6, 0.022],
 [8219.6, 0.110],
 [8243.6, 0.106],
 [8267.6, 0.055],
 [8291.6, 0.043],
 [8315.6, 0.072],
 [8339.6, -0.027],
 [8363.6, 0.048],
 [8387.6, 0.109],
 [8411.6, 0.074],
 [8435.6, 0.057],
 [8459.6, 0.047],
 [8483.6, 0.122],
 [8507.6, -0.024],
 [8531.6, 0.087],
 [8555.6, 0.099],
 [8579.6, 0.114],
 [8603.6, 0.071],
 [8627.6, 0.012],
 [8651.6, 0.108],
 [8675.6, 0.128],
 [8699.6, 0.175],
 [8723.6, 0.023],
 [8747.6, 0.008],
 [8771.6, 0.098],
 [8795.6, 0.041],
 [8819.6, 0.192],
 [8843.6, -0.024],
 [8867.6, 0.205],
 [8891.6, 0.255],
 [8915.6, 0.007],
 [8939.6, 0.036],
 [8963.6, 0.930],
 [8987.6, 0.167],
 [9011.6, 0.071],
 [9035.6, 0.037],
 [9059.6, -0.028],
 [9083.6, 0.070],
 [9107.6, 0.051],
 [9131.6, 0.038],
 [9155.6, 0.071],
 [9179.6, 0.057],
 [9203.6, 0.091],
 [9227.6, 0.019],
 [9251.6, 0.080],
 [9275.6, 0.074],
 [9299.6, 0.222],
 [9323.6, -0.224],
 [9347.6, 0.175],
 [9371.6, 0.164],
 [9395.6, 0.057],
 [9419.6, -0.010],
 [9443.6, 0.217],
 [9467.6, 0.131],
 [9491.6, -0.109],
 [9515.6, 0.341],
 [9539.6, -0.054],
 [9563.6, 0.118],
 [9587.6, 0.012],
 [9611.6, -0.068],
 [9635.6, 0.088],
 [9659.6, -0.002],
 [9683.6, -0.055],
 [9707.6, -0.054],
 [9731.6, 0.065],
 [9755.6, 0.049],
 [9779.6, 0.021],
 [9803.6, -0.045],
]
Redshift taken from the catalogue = 0.79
